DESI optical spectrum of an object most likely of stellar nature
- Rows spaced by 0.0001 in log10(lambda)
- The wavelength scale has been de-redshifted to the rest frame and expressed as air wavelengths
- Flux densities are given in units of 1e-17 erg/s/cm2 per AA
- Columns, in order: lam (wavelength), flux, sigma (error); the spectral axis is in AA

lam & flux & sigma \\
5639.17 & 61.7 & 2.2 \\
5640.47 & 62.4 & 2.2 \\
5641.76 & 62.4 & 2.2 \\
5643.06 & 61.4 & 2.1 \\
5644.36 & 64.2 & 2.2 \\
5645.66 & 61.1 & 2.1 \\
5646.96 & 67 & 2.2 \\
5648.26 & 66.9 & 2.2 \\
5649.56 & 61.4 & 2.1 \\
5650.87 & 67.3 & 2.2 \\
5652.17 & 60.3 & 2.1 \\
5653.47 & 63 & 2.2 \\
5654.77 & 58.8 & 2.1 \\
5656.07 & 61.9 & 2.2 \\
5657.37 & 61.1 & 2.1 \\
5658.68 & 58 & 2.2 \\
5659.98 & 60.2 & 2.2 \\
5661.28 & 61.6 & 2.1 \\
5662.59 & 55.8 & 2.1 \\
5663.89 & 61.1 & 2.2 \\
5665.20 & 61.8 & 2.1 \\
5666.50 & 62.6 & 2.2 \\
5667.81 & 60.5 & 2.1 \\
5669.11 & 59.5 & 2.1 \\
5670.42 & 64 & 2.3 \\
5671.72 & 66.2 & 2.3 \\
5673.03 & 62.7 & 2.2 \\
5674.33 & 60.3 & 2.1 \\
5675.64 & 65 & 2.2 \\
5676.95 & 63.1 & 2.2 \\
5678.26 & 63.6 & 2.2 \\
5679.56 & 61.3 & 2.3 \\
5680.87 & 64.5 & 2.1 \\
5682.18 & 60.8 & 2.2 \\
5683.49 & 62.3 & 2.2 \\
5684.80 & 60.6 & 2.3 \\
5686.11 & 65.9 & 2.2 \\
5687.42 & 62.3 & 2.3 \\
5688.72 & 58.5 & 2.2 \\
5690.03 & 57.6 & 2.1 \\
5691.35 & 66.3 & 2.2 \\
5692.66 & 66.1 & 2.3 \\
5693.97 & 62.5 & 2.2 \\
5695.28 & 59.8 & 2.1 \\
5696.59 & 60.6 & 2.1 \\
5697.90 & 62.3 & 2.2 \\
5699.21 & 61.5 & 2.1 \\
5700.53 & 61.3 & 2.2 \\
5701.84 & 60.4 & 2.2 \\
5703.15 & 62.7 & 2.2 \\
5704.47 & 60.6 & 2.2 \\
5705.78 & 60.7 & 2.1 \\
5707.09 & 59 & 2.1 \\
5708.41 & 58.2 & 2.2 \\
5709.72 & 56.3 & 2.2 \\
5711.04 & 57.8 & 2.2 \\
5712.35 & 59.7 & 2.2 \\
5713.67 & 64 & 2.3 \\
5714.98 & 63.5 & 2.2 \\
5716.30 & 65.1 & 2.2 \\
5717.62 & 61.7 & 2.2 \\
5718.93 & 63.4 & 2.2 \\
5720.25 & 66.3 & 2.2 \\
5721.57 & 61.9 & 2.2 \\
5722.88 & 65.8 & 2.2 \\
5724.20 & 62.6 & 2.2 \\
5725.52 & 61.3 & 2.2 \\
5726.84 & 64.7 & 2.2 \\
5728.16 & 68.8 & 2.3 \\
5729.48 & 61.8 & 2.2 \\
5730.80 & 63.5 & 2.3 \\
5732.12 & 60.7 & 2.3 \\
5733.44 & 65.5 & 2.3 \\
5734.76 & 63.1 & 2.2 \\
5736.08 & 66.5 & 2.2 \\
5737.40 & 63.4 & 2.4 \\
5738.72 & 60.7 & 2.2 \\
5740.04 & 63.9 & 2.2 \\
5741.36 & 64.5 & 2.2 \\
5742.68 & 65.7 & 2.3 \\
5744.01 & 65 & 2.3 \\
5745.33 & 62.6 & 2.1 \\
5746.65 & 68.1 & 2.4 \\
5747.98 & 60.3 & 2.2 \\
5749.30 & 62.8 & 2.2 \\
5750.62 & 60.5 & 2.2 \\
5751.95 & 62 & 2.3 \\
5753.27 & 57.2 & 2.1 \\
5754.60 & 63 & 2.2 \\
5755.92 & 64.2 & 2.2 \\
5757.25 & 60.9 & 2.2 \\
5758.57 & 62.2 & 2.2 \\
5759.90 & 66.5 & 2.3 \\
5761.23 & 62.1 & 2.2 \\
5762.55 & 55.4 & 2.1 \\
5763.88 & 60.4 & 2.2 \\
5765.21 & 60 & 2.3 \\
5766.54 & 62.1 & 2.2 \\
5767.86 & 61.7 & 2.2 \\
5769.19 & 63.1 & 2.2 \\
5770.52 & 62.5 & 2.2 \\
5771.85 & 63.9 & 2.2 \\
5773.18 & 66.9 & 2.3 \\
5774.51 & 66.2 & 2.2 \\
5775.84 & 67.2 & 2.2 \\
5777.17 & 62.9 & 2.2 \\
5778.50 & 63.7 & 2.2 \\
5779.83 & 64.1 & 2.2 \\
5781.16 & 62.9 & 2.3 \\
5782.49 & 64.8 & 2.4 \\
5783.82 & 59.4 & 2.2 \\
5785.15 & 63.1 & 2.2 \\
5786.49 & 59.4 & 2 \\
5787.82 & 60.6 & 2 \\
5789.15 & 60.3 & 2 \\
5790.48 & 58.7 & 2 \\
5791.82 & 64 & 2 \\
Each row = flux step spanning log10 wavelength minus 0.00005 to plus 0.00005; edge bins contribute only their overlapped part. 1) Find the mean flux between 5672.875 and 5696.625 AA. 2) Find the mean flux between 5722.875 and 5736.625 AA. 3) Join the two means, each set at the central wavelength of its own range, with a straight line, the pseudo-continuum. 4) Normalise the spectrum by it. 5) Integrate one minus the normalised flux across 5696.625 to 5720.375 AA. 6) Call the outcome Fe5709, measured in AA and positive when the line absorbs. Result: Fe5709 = 0.7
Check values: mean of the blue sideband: 62.3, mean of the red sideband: 63.9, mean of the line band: 61.2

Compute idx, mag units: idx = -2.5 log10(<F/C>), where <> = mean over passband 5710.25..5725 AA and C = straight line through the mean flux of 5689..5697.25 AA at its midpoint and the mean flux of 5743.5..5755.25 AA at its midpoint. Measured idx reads -0.012 mag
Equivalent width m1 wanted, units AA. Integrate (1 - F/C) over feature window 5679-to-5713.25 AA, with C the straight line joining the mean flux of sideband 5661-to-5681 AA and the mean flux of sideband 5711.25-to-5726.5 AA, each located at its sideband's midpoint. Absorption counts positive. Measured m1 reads 0.8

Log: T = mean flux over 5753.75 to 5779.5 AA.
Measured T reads 62.9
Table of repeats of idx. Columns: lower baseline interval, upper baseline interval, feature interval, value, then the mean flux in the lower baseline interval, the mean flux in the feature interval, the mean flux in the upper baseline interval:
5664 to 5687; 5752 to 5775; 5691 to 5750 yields -0.01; 62.6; 62.7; 62.2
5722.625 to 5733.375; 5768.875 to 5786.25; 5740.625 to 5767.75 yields 0.02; 63.6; 62.3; 63.8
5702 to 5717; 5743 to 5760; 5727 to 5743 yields -0.04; 60.7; 64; 62.6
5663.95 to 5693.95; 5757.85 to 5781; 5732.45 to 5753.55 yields -0.01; 62.5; 63.3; 63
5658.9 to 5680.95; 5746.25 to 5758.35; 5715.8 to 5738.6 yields -0.03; 61.9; 63.8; 62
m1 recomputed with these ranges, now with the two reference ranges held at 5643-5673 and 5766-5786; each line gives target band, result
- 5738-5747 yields -0.2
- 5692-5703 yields 0.1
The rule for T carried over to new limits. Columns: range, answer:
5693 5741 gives 62.3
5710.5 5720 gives 62.4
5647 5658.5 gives 62.6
